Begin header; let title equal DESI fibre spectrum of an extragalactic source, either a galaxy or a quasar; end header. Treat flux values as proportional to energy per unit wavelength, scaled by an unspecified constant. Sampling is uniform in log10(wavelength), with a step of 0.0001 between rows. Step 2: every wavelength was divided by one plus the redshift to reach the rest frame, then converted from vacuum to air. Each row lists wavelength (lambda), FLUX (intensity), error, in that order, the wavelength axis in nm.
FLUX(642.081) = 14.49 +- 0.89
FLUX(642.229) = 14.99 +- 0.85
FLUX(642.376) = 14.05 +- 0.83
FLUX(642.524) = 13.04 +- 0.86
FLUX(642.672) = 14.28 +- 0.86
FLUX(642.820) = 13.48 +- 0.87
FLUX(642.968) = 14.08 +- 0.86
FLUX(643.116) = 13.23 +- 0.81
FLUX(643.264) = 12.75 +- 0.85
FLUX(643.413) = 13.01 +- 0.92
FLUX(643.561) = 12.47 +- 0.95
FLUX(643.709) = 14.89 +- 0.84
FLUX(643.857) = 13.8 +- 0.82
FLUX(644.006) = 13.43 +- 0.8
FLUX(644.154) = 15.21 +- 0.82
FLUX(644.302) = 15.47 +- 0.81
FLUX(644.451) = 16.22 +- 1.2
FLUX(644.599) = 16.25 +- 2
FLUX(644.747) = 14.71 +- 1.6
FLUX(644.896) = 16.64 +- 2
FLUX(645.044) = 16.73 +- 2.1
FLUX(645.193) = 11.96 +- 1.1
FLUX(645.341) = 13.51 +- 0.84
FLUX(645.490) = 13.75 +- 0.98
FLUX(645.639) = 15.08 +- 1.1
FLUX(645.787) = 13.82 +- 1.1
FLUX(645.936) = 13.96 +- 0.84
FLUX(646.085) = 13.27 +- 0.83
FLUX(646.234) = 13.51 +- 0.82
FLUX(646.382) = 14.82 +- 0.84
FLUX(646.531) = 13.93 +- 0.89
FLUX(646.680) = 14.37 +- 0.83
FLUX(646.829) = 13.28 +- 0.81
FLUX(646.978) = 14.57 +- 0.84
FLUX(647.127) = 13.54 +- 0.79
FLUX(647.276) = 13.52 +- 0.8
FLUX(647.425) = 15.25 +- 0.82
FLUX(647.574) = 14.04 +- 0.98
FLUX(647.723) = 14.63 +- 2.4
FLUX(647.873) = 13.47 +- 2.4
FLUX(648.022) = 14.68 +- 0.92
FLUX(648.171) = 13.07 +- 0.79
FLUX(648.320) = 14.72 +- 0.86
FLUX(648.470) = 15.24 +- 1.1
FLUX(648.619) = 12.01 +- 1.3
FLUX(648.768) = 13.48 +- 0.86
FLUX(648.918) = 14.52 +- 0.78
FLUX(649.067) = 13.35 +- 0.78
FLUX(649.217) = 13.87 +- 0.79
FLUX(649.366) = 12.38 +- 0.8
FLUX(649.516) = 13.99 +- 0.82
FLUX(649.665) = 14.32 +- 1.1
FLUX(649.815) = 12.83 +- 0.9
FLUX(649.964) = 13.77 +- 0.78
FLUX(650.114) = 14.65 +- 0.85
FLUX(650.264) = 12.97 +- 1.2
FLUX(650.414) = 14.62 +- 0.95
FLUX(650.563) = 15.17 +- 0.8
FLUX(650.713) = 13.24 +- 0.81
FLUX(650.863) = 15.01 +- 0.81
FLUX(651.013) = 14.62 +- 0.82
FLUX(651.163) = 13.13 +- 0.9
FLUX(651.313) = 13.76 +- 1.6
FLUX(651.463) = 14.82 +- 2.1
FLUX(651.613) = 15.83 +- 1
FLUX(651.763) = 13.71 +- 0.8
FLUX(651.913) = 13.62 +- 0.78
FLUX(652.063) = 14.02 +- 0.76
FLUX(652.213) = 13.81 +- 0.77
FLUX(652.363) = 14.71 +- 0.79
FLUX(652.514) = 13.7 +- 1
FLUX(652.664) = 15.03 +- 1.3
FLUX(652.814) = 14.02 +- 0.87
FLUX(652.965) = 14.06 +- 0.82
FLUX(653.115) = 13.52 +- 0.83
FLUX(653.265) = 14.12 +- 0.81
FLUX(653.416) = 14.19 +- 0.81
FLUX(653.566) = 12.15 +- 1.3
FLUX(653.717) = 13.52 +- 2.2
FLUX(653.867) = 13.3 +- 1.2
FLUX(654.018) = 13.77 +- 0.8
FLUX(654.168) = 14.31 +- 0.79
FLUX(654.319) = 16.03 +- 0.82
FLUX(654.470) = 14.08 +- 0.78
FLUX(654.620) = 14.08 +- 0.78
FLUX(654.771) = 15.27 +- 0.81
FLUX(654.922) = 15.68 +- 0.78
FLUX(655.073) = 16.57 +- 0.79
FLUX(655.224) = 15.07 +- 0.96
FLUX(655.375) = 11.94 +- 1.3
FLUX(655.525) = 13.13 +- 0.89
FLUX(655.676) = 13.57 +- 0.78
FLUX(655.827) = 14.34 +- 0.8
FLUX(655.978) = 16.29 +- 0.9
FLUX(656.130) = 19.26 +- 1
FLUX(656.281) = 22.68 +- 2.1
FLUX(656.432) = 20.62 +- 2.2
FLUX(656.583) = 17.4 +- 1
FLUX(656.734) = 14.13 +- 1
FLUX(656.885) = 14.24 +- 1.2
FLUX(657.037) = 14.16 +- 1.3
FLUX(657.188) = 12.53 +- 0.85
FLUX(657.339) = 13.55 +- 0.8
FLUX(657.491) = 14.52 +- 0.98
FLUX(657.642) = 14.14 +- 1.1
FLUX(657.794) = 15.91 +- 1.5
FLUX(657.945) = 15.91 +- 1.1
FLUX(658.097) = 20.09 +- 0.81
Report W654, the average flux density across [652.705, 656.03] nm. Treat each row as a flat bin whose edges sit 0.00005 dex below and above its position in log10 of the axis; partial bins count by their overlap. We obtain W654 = 14.2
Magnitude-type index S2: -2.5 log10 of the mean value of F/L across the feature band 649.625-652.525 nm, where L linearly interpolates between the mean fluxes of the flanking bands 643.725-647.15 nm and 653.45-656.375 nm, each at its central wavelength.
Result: 0.05 mag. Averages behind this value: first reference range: 14.4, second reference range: 15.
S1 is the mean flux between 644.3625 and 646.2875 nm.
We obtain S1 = 14.6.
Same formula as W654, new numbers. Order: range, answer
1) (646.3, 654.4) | 14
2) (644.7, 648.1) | 14.2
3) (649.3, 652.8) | 14.1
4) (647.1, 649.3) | 14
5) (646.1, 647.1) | 14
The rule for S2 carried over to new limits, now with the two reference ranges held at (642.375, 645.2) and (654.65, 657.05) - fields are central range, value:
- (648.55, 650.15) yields 0.12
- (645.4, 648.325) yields 0.05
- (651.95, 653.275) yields 0.10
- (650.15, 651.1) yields 0.07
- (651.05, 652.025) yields 0.09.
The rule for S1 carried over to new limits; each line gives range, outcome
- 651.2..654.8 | 14.1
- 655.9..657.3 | 16.7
